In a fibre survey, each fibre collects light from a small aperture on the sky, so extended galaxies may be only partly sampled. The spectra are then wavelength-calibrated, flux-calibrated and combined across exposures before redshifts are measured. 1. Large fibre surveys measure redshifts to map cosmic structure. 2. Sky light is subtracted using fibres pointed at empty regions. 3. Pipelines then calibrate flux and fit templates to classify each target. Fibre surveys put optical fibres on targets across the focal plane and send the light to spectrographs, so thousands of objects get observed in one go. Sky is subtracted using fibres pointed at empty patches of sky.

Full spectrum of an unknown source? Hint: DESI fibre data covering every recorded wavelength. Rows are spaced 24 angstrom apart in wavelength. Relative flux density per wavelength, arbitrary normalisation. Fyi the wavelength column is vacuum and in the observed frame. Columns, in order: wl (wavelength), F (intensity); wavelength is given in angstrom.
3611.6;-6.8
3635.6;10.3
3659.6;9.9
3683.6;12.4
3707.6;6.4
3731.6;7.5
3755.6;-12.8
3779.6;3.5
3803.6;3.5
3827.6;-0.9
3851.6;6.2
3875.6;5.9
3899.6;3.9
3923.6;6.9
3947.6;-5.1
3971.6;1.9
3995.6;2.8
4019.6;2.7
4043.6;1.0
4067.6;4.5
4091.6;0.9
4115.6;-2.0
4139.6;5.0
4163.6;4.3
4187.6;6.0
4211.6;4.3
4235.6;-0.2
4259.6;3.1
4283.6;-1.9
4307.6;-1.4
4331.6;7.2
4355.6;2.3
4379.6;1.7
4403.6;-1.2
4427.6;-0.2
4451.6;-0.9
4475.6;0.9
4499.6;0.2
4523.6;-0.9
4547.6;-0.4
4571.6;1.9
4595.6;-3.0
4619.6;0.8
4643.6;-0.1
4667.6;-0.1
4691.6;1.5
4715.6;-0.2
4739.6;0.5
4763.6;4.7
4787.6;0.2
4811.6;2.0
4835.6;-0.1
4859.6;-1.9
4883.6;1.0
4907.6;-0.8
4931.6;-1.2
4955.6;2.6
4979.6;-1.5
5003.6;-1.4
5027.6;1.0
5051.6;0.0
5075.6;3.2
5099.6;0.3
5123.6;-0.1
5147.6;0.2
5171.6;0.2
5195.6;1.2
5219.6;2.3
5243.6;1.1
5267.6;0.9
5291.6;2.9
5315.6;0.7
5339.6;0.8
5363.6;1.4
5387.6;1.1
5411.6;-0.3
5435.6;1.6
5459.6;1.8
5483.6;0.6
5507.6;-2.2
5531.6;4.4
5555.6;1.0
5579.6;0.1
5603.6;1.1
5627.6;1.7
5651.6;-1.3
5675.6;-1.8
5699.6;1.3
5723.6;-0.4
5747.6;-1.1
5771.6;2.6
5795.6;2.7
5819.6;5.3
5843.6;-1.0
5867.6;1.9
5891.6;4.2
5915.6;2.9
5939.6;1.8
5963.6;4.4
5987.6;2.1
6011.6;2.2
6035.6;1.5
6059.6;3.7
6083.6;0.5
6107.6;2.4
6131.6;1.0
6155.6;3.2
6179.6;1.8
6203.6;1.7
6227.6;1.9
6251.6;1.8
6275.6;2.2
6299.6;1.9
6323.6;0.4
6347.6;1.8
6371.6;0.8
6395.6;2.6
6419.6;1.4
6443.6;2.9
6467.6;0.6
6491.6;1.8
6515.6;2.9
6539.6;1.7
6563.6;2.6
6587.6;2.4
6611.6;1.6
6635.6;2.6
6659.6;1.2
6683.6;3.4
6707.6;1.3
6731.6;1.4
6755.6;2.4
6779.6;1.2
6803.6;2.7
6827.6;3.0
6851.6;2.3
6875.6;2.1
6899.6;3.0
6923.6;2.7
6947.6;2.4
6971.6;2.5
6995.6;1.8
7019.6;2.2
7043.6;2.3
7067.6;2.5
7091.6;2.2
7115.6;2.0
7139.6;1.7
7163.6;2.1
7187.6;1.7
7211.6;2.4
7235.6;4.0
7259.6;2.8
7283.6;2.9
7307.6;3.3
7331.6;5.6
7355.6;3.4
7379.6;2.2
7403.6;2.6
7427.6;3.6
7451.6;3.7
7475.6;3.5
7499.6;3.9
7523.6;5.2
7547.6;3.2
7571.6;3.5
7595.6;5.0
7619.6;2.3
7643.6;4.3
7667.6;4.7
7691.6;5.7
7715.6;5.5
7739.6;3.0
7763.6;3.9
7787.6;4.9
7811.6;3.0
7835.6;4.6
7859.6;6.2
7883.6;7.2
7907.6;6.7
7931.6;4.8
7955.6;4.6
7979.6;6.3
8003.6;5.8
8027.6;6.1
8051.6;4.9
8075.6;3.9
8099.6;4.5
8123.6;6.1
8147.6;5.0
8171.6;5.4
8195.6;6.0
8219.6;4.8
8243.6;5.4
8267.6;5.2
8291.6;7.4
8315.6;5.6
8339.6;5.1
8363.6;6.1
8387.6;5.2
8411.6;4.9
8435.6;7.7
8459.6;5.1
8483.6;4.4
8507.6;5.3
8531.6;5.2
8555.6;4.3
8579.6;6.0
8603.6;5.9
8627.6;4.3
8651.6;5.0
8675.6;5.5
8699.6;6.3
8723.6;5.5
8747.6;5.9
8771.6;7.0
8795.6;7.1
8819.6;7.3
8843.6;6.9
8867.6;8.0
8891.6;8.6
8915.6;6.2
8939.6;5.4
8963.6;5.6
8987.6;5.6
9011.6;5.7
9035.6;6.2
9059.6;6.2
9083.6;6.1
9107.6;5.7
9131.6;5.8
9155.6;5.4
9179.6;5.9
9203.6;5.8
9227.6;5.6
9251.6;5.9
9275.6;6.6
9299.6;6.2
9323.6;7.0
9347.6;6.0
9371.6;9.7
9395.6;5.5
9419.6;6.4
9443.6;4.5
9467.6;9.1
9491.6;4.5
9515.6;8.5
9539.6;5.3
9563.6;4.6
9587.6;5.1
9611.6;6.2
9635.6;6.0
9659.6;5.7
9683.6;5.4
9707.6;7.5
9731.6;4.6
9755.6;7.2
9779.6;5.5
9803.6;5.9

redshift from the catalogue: 0.97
